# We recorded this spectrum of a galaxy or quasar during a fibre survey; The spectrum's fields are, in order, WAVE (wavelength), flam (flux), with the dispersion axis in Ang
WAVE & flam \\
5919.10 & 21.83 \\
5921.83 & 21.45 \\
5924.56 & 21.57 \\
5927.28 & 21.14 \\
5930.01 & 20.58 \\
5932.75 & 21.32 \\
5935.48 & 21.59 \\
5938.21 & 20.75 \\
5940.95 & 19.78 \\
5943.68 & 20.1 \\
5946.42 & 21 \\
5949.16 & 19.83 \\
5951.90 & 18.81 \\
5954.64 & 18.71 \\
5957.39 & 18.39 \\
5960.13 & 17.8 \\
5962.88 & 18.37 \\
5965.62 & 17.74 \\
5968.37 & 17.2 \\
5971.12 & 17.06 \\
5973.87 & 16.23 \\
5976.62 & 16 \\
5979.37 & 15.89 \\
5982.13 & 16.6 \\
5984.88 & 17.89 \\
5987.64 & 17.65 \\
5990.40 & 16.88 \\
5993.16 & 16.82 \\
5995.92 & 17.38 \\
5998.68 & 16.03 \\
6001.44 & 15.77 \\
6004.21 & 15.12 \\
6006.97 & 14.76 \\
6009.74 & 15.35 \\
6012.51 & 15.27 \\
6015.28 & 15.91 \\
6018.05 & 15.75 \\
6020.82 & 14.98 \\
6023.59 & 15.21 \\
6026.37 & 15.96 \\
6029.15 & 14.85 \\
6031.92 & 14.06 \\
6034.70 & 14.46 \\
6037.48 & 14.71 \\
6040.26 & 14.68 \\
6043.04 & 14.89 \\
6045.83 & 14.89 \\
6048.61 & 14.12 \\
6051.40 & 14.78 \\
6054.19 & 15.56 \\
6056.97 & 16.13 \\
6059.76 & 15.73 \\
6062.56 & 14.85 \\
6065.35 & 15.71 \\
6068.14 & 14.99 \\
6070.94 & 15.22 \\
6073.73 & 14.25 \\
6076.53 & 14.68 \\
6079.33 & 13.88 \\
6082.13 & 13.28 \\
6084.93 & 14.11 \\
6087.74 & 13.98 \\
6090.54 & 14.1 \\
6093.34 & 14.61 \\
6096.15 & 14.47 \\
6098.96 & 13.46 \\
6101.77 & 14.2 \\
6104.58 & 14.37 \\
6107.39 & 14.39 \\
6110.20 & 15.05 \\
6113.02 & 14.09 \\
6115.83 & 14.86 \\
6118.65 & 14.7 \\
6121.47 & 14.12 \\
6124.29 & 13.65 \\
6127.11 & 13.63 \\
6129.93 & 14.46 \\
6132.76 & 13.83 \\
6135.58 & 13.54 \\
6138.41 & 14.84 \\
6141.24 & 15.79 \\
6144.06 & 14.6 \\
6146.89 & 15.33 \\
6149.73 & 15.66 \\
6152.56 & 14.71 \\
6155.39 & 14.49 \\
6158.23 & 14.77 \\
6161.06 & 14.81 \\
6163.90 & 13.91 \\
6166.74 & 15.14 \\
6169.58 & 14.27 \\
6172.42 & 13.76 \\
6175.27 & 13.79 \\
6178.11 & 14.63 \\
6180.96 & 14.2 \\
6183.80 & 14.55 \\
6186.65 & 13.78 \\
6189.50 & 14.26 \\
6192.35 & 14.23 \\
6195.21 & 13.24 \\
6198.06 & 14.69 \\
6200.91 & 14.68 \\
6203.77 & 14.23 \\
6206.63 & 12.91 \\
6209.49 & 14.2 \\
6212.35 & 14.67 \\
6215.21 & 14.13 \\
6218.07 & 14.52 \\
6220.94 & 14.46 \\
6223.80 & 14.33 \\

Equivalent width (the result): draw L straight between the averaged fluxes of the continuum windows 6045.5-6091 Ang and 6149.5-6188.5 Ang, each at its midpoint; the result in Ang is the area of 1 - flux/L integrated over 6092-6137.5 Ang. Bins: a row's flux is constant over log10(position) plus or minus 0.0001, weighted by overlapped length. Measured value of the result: 1.2 Ang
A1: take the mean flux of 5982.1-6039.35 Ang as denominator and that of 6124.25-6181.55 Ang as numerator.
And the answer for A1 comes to 0.92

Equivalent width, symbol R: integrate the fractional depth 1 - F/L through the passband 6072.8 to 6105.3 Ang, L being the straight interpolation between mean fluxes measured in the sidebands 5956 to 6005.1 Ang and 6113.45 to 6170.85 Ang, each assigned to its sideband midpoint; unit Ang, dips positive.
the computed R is 2.6 Ang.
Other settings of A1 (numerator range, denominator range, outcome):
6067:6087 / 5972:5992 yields 0.86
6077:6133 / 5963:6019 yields 0.86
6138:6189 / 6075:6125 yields 1.03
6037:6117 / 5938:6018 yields 0.84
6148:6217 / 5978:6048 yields 0.92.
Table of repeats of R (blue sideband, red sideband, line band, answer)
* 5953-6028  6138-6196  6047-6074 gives 1.0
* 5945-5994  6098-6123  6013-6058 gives 3.1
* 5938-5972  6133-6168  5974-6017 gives 4.3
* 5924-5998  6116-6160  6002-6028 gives 2.9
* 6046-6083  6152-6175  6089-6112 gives 0.6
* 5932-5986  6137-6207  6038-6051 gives 1.7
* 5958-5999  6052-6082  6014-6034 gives 1.0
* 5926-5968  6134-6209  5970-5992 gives 2.4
